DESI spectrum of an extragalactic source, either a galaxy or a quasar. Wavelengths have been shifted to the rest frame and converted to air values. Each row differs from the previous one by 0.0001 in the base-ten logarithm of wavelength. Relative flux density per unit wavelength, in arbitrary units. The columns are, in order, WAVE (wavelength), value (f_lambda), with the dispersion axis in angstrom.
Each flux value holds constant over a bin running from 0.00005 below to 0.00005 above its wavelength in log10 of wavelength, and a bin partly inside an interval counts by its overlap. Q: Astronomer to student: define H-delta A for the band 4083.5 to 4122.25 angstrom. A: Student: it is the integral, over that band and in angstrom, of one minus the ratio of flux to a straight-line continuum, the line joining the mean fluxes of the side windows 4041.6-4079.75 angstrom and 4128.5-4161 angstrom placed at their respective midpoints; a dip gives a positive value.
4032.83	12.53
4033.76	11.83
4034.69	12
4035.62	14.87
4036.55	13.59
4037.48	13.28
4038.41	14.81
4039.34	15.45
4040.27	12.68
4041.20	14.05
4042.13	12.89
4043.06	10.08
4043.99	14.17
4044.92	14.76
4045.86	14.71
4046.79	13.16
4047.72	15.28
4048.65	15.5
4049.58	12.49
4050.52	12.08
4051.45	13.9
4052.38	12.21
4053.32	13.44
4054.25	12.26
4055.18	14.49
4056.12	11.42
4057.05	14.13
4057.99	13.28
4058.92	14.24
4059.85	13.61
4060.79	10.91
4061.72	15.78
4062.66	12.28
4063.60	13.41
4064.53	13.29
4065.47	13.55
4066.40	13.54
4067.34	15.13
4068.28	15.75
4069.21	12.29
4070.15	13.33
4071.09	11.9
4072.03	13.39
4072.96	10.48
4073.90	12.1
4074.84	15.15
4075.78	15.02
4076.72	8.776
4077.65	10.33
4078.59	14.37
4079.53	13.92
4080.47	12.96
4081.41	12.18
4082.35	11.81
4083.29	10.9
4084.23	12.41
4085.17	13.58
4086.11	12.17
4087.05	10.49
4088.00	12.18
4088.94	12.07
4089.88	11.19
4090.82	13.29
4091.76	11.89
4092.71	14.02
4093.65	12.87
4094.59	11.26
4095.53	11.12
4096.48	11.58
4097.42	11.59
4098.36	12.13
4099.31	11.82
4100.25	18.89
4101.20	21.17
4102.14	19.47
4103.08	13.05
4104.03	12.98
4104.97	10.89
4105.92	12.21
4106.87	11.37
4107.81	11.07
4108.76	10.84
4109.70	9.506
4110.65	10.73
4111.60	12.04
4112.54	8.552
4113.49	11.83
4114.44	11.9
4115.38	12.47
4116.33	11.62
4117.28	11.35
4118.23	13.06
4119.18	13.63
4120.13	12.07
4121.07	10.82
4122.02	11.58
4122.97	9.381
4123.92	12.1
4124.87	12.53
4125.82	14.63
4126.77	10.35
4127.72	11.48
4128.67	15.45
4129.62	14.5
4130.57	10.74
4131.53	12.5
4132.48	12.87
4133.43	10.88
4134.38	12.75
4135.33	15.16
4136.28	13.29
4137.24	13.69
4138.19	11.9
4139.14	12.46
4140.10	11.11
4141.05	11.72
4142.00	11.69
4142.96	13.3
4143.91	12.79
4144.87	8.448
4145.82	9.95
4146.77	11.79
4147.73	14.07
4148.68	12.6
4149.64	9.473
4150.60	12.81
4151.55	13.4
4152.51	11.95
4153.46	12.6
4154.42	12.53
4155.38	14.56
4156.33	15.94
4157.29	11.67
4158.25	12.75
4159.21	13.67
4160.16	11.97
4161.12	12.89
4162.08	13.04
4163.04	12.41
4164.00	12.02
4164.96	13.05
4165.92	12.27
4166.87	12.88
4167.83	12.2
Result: 1.5 angstrom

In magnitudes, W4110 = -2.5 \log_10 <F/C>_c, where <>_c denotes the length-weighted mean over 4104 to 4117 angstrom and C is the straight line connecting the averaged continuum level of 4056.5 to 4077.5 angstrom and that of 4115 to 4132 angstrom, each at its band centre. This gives 0.112 mag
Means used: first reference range 13.2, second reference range 12.2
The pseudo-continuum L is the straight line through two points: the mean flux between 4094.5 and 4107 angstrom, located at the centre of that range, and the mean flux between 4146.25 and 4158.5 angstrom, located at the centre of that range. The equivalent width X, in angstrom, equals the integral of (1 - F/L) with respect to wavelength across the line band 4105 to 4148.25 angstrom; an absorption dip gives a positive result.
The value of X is 4.1 angstrom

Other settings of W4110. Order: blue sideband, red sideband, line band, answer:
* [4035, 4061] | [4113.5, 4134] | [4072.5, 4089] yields 0.06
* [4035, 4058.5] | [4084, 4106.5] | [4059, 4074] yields 0.01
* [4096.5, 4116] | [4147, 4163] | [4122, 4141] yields 0.03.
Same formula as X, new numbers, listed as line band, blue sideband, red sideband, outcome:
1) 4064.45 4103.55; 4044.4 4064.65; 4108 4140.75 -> -0.6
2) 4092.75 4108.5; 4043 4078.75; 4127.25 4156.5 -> -0.5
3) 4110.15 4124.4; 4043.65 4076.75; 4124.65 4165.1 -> 1.4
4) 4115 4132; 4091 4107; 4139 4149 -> 0.4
